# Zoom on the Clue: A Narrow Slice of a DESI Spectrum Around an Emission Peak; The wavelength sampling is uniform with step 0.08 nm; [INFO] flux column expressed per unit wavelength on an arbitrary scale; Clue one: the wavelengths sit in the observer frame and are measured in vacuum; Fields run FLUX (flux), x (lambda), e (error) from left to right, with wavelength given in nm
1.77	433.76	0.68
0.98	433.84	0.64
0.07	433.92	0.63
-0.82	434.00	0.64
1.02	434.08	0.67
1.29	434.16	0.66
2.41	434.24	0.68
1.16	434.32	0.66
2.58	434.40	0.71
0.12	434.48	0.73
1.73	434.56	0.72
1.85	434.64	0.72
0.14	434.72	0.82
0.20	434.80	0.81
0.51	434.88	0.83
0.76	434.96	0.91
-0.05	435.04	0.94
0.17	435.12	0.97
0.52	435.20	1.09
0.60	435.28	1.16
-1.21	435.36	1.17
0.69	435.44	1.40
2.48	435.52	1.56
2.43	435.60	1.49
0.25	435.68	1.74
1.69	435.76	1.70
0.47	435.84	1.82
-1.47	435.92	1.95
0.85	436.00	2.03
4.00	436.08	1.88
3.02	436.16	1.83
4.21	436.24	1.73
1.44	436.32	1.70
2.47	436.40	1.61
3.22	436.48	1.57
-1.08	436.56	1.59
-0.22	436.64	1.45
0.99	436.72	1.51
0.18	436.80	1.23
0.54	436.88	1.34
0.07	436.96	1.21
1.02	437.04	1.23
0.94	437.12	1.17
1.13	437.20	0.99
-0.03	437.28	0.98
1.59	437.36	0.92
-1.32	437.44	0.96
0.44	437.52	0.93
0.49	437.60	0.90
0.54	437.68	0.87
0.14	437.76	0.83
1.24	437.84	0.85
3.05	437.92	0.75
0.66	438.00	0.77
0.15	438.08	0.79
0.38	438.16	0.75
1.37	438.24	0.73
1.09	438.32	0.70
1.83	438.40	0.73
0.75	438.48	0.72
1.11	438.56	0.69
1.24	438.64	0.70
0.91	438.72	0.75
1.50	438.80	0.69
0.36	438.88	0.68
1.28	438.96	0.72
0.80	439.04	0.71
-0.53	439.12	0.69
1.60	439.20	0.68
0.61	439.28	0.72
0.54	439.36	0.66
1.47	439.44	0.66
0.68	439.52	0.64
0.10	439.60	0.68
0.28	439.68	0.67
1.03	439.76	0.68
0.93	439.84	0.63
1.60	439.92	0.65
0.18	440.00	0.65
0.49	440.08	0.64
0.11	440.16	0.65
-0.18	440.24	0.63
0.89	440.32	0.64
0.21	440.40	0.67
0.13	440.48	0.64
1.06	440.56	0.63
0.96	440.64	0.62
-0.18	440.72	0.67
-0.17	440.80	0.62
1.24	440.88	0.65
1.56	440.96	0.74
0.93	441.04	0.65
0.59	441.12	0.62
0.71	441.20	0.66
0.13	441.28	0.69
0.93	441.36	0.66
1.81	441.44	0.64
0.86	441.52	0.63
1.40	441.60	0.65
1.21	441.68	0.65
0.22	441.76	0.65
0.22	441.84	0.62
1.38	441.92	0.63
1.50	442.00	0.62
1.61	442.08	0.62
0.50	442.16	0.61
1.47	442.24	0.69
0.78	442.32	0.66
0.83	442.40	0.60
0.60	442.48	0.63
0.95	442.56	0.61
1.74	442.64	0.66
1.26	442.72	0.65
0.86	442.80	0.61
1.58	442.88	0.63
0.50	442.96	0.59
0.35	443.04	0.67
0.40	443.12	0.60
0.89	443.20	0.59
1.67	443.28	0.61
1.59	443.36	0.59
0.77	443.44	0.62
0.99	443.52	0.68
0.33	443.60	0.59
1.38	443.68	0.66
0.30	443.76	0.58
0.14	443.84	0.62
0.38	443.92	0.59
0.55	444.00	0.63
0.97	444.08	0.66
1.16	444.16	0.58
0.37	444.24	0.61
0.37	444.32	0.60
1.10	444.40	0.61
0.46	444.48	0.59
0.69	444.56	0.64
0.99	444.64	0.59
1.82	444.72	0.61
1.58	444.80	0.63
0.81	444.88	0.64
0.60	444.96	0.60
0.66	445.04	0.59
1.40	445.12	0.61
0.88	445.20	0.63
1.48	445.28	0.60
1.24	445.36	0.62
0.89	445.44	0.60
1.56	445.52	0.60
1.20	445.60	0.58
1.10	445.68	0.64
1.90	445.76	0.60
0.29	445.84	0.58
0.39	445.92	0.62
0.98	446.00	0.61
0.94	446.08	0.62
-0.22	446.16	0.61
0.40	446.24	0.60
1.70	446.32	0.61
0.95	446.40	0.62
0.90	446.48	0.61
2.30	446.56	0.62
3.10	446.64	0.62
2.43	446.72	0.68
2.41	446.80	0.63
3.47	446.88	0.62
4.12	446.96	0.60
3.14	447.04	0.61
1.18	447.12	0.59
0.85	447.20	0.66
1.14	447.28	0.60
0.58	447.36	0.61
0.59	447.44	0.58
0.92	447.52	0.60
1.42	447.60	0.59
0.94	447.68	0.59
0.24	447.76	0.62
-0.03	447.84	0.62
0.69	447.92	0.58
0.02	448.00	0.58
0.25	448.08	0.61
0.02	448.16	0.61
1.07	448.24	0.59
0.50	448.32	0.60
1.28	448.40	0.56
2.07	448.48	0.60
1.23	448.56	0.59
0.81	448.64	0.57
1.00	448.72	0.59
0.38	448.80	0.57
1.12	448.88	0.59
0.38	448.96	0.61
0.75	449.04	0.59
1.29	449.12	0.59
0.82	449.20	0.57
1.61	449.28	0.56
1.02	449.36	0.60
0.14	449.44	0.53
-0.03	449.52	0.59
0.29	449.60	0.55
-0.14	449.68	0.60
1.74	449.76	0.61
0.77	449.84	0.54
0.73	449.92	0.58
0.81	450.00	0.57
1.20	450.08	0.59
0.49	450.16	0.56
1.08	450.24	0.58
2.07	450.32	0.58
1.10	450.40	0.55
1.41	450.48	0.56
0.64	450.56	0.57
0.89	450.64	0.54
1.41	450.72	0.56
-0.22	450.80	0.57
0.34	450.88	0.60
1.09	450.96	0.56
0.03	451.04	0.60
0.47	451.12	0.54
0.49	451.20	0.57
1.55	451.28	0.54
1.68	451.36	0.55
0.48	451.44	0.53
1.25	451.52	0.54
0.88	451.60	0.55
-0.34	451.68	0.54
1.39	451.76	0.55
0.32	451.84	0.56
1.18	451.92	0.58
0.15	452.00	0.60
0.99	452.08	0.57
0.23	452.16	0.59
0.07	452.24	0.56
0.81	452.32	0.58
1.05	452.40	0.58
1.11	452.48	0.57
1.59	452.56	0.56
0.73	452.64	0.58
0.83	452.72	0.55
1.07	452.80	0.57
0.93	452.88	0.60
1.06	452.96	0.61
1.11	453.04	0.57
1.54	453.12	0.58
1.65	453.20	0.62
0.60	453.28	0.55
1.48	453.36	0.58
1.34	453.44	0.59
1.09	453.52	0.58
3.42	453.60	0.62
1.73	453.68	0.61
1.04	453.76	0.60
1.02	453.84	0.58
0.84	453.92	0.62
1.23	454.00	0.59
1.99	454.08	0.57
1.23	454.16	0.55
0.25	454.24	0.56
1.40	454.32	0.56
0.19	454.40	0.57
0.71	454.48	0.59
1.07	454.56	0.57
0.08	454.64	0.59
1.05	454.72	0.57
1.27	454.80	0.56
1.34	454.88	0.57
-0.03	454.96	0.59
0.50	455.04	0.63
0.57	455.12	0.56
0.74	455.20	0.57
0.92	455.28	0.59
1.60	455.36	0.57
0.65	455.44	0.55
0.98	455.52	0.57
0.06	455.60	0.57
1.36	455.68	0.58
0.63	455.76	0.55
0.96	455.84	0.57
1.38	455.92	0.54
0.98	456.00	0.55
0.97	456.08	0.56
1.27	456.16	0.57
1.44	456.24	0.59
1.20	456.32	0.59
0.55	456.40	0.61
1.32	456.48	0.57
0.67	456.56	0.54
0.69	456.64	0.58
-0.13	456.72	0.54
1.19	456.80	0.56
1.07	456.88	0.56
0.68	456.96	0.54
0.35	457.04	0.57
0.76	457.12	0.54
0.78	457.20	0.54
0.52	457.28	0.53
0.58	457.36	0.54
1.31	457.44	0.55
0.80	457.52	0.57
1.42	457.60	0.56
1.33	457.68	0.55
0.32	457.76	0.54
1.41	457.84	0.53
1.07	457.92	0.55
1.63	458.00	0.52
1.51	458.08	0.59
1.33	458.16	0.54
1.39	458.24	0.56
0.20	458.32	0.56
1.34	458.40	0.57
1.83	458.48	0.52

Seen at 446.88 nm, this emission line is [O II]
